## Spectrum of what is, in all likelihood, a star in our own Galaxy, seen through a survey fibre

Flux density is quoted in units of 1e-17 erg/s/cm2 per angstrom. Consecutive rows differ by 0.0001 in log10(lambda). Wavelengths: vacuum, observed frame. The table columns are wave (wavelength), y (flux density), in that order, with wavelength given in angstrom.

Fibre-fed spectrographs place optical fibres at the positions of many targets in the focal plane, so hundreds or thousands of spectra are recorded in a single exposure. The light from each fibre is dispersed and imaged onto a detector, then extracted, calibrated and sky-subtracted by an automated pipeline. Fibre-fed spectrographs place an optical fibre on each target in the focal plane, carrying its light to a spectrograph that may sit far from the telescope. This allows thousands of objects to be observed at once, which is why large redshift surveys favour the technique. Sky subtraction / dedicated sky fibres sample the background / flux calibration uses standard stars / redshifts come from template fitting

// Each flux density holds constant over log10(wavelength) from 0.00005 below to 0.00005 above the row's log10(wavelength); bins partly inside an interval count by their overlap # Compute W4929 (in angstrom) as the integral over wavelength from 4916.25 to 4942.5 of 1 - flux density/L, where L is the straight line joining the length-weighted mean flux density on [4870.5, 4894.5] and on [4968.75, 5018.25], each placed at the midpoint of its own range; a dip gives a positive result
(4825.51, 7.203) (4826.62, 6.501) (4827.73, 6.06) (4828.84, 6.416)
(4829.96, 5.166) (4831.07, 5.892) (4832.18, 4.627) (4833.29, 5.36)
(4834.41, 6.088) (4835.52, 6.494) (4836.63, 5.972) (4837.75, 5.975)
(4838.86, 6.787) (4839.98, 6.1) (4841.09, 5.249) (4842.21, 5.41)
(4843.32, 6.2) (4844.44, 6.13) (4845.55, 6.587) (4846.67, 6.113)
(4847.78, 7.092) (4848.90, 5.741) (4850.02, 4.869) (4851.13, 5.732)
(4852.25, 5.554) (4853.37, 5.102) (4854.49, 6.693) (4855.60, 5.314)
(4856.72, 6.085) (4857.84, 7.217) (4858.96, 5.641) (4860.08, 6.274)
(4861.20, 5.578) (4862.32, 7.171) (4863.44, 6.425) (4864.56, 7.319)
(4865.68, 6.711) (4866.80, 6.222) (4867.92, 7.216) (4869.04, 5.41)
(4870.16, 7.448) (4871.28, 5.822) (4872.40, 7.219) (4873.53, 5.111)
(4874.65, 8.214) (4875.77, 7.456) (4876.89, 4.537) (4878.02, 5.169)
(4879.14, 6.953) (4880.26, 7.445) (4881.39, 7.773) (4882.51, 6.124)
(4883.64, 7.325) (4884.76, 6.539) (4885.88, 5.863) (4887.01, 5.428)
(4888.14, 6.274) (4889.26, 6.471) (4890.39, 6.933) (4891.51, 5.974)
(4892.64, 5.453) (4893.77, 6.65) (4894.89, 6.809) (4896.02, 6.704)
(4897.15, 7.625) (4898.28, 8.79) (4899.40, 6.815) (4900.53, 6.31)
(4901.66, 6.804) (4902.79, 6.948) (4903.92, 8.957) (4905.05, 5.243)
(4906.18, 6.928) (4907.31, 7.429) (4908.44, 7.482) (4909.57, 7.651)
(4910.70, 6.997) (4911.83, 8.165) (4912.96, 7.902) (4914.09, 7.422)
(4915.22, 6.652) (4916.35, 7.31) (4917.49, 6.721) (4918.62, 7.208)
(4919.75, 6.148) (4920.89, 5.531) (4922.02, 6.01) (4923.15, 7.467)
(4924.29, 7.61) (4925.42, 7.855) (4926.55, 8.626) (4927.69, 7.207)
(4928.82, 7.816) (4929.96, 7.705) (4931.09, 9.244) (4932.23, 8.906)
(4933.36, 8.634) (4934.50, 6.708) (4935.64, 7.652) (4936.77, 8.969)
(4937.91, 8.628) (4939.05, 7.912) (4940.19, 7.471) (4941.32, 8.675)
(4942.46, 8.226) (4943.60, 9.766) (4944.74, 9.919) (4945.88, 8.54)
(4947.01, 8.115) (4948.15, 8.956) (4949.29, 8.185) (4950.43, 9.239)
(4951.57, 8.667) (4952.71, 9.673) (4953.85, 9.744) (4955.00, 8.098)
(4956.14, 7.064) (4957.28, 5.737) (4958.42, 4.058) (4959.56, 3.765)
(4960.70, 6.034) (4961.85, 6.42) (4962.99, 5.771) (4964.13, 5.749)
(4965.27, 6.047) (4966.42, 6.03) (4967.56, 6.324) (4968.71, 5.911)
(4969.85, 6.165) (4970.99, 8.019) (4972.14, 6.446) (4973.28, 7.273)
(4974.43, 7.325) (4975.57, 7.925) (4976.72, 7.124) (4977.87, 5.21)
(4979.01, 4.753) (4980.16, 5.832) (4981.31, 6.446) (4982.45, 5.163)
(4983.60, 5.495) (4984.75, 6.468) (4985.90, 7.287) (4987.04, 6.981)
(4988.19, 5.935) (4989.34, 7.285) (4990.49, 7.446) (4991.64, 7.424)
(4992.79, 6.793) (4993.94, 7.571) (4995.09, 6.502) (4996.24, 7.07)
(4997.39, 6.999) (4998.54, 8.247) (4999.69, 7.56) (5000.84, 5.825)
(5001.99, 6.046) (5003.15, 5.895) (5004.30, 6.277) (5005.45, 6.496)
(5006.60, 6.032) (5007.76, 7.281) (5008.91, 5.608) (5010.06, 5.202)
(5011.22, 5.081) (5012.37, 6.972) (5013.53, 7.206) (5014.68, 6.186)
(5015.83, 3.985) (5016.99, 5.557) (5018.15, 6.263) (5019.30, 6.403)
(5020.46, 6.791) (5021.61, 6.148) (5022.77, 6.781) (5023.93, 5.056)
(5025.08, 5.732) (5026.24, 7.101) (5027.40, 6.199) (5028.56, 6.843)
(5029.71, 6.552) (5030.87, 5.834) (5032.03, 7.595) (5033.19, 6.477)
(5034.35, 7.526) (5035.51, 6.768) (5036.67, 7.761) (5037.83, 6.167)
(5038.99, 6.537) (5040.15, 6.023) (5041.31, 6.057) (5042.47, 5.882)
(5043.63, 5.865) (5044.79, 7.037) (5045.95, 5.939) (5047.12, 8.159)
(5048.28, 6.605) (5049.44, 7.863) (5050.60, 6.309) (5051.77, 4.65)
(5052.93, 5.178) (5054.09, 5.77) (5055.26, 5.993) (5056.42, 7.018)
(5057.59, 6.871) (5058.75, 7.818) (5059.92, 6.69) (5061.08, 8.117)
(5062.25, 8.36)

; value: -4.98 angstrom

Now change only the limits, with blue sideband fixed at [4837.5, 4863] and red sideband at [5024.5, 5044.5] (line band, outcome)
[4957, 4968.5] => 1.3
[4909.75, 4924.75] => -2.0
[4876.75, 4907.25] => -2.6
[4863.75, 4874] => -0.7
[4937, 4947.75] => -4.0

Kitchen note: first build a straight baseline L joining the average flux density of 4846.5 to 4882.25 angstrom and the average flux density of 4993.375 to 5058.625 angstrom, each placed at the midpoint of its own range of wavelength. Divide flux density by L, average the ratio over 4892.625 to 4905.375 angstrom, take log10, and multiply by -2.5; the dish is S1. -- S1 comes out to -0.11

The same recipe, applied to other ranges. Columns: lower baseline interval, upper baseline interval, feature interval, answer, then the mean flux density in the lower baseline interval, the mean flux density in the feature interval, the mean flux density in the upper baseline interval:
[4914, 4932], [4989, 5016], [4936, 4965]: -0.10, 7.31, 7.72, 6.57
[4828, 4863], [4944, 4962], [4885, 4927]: 0.00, 5.96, 6.94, 7.68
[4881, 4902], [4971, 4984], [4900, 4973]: -0.14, 6.66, 7.4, 6.36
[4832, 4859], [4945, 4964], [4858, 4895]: -0.02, 5.95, 6.46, 7.38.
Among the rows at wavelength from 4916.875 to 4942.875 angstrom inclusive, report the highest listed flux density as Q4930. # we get 9.244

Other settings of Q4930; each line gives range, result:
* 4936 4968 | 9.919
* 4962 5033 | 8.247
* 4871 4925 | 8.957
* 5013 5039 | 7.761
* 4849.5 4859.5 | 7.217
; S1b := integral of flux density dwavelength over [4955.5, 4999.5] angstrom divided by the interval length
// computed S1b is 6.44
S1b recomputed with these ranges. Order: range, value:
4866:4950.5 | 7.27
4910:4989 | 7.23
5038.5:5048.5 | 6.45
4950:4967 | 6.78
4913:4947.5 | 7.82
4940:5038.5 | 6.77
